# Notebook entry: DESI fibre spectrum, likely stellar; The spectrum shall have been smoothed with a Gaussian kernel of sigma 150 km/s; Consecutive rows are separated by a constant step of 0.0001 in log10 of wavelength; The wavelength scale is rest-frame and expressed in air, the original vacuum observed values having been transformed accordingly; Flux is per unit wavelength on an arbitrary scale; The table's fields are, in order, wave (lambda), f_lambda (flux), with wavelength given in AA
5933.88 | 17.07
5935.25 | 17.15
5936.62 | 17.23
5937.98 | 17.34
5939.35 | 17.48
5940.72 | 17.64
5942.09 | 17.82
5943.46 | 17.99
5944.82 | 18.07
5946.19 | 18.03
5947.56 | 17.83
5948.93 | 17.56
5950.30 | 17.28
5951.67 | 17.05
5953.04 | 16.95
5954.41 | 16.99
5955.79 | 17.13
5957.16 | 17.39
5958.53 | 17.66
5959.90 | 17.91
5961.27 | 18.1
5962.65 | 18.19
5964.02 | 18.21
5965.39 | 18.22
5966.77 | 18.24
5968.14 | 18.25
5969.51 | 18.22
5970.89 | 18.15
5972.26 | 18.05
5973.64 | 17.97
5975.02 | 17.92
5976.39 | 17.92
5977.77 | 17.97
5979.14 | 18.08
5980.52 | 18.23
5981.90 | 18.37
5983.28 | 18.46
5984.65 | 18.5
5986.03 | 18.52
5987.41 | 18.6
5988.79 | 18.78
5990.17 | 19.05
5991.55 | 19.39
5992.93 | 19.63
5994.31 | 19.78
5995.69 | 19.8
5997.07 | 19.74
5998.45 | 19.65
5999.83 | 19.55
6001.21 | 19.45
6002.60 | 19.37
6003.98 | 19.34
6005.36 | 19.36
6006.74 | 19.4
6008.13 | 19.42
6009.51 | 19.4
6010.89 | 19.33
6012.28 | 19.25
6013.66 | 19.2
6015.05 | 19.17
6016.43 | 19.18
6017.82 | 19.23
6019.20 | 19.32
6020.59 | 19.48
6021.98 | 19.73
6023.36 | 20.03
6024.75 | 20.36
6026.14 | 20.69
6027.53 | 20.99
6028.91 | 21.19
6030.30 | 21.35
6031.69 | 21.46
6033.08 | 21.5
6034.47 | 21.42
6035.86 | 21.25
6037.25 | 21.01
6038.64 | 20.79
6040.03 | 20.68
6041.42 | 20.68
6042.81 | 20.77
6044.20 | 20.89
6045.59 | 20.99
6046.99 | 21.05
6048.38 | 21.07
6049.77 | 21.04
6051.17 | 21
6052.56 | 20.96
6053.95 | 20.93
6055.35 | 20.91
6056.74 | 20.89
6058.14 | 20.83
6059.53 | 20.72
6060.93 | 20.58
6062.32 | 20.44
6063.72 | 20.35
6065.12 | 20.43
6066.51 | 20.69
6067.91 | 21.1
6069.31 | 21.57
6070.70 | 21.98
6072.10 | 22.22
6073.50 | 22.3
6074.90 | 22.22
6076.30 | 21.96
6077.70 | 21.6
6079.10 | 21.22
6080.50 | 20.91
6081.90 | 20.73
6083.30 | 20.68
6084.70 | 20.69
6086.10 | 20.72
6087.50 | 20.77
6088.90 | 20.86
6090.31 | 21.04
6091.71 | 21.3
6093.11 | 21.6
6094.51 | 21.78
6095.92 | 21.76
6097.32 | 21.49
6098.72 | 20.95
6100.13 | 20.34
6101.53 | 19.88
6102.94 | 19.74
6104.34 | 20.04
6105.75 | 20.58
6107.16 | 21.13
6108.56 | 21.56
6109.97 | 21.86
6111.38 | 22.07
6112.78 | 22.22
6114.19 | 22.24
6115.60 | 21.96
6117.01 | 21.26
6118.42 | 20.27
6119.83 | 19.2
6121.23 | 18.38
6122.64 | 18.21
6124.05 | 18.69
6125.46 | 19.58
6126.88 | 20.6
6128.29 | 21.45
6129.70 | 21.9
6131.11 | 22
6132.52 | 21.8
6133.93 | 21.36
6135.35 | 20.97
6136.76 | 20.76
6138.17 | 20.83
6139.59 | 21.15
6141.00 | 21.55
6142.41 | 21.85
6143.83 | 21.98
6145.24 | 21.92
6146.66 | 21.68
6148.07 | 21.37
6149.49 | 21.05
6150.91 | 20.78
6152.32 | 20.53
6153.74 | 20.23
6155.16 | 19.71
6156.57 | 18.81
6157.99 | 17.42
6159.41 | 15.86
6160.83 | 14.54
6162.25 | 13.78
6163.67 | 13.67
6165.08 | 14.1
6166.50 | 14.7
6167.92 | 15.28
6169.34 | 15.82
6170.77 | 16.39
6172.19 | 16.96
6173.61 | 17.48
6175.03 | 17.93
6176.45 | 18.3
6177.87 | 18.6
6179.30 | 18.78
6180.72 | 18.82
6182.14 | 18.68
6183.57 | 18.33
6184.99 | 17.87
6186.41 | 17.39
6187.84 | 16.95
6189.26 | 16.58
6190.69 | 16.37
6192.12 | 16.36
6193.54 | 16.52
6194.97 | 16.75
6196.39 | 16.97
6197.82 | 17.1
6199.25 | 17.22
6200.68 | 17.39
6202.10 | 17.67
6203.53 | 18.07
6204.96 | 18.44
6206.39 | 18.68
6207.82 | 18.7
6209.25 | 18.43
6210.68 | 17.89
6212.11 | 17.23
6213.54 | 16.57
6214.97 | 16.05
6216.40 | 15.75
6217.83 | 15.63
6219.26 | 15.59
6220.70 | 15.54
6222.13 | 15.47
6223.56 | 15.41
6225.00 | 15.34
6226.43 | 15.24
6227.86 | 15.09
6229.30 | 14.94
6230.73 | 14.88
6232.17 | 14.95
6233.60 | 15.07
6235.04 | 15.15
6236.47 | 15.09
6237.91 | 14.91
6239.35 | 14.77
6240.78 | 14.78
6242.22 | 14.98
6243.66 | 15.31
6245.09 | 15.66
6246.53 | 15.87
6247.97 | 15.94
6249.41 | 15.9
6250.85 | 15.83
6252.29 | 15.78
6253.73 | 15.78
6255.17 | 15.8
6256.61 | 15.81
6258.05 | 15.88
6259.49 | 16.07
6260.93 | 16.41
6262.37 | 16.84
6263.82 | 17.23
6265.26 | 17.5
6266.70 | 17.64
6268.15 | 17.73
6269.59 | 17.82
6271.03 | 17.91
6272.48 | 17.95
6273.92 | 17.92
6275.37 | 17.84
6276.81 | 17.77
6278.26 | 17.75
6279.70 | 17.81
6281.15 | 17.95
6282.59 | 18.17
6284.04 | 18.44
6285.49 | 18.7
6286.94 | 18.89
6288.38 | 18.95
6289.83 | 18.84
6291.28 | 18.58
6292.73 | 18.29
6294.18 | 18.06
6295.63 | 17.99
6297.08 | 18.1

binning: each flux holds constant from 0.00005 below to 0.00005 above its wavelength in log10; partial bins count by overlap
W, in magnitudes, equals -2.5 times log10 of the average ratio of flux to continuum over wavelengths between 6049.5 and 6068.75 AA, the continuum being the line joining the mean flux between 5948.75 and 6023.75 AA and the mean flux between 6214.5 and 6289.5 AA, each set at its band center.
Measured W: -0.15 mag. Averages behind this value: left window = 18.6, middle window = 20.8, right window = 16.4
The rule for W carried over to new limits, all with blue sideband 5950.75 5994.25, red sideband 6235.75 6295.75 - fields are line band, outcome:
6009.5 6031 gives -0.111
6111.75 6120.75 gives -0.202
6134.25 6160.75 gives -0.166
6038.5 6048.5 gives -0.168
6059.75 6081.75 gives -0.196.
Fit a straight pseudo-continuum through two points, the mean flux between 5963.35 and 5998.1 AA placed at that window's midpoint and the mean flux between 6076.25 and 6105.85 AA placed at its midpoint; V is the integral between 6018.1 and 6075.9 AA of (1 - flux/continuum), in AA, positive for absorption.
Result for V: -2.7 AA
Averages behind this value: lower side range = 18.6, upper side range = 20.9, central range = 20.9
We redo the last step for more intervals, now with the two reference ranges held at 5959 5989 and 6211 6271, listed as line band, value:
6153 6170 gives 0.42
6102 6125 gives -4.84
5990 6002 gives -1.04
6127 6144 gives -4.68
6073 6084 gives -2.63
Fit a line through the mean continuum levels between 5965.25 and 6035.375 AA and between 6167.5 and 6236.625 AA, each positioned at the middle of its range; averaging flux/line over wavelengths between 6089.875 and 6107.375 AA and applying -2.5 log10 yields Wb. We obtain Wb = -0.16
